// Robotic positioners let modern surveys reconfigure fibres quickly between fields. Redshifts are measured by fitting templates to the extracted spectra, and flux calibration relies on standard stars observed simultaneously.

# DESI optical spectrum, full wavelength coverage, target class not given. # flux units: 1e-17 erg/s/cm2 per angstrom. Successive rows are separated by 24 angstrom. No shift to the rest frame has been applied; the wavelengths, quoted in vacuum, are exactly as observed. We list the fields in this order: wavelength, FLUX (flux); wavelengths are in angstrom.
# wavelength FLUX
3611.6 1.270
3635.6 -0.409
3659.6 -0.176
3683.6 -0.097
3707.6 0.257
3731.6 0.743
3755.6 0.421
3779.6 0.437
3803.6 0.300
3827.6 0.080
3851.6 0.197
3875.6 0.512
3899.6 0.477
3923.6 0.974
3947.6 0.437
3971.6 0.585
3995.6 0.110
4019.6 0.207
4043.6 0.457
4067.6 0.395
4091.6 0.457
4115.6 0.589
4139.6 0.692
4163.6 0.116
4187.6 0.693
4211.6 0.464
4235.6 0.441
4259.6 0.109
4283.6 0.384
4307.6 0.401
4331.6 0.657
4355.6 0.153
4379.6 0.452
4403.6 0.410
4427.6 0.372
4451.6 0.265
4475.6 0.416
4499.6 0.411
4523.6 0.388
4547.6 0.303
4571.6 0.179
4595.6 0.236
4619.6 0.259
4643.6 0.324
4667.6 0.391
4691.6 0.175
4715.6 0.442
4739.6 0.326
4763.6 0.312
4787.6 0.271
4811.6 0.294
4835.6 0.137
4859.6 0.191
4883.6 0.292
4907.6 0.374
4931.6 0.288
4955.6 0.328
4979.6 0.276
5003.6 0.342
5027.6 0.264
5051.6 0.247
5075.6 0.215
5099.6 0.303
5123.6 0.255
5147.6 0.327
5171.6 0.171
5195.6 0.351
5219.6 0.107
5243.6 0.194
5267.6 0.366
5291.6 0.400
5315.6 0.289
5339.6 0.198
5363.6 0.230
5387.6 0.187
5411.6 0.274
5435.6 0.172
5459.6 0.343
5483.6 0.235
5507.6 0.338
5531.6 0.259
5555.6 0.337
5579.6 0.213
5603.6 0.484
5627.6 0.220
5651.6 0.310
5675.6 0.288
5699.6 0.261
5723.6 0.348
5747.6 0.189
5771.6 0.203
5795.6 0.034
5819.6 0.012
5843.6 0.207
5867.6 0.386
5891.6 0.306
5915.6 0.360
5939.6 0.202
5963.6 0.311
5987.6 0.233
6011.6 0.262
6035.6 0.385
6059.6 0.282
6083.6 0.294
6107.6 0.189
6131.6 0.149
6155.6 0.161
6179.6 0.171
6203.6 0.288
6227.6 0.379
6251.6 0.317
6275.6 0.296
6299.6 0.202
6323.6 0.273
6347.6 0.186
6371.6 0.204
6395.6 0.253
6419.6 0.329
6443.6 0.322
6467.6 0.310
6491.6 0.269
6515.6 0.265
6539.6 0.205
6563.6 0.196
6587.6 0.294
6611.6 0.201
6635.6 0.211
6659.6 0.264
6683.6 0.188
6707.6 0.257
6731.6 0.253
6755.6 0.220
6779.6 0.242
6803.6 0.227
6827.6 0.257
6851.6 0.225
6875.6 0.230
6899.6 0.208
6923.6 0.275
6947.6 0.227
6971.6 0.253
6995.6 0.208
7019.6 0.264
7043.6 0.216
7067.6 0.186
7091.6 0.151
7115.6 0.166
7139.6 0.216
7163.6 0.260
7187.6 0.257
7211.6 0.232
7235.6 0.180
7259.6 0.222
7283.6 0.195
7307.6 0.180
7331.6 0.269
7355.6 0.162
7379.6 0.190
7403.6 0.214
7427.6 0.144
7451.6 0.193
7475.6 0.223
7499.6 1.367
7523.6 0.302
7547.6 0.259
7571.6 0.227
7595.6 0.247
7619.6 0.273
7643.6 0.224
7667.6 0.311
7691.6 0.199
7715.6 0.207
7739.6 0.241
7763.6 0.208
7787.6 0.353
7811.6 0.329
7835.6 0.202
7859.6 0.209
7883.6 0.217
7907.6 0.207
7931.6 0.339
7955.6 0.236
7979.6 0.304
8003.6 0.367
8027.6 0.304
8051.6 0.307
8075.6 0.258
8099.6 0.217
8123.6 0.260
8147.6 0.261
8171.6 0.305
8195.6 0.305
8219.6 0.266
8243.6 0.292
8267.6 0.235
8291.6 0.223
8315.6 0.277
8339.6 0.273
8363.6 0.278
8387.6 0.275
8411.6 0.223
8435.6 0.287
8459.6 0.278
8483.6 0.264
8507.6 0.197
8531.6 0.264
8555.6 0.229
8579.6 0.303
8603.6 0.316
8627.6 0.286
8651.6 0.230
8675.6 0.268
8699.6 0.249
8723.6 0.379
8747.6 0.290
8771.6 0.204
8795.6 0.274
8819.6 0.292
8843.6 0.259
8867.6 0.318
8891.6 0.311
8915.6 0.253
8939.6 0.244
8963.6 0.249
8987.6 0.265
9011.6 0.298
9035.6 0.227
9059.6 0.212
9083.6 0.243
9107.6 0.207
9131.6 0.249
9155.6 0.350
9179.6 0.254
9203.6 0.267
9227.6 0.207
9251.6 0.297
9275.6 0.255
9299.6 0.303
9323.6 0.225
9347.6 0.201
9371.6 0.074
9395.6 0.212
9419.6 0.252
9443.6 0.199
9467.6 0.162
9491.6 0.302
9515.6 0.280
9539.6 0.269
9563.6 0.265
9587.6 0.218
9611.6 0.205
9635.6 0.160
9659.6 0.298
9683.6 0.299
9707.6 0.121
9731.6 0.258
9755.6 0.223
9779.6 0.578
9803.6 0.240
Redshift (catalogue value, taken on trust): 1.01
